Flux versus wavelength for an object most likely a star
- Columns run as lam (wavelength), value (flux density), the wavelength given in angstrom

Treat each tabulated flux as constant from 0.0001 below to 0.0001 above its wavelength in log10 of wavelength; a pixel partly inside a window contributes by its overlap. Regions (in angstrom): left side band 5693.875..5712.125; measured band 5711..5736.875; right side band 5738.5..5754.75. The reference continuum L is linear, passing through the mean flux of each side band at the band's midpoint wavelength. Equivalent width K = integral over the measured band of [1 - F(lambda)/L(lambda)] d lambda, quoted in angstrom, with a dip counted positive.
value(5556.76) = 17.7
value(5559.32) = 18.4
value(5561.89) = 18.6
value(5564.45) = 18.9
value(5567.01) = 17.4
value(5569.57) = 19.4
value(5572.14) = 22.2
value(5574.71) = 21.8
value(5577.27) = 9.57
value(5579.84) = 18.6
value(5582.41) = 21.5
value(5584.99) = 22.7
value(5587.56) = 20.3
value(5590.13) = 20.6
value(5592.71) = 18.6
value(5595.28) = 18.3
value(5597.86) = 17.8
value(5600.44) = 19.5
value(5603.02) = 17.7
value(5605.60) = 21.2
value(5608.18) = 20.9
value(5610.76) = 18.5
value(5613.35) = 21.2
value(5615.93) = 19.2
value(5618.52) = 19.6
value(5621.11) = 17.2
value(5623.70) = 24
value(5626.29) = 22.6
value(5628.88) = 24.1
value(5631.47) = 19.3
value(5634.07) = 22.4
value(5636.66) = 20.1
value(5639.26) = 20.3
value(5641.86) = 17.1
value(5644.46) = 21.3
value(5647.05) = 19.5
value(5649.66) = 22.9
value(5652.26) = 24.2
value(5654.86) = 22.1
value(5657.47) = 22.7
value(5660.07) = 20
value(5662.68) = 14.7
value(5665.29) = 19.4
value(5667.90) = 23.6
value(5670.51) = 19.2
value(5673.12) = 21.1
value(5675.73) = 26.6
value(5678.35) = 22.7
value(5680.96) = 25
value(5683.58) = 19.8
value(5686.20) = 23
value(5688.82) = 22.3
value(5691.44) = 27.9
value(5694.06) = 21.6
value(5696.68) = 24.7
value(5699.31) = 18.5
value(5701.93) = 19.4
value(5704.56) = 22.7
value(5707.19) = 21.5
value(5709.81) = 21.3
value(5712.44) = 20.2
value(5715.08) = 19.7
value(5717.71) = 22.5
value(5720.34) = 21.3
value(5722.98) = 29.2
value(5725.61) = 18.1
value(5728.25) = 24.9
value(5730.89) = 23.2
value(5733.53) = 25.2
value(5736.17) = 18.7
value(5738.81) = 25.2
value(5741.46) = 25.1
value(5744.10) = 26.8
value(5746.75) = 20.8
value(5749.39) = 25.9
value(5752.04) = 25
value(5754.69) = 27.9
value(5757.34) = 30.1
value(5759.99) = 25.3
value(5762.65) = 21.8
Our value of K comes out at 0.81 angstrom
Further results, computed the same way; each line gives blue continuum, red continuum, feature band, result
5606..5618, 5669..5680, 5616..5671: 1.28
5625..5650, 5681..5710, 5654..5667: 0.96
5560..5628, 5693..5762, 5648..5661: -0.70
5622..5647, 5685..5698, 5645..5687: 1.87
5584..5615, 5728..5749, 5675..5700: -1.07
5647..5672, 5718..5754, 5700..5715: 1.28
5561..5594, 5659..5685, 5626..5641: -0.62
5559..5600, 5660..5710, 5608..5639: -0.81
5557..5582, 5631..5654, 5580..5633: -1.53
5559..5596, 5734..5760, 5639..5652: 0.61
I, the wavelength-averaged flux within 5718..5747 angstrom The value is 23.6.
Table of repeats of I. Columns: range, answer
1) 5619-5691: 21.4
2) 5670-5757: 23.1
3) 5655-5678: 21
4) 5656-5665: 19.2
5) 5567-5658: 20.2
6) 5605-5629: 20.7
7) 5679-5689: 22.6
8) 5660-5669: 19.2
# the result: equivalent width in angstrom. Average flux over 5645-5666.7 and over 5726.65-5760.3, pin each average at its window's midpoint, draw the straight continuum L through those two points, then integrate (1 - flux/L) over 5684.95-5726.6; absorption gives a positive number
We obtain 1.6 angstrom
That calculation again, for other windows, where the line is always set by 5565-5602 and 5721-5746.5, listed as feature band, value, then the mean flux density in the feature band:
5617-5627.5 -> -0.2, 20.8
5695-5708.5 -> 0.9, 21.4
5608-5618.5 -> 0.1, 19.8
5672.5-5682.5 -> -0.8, 23.9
